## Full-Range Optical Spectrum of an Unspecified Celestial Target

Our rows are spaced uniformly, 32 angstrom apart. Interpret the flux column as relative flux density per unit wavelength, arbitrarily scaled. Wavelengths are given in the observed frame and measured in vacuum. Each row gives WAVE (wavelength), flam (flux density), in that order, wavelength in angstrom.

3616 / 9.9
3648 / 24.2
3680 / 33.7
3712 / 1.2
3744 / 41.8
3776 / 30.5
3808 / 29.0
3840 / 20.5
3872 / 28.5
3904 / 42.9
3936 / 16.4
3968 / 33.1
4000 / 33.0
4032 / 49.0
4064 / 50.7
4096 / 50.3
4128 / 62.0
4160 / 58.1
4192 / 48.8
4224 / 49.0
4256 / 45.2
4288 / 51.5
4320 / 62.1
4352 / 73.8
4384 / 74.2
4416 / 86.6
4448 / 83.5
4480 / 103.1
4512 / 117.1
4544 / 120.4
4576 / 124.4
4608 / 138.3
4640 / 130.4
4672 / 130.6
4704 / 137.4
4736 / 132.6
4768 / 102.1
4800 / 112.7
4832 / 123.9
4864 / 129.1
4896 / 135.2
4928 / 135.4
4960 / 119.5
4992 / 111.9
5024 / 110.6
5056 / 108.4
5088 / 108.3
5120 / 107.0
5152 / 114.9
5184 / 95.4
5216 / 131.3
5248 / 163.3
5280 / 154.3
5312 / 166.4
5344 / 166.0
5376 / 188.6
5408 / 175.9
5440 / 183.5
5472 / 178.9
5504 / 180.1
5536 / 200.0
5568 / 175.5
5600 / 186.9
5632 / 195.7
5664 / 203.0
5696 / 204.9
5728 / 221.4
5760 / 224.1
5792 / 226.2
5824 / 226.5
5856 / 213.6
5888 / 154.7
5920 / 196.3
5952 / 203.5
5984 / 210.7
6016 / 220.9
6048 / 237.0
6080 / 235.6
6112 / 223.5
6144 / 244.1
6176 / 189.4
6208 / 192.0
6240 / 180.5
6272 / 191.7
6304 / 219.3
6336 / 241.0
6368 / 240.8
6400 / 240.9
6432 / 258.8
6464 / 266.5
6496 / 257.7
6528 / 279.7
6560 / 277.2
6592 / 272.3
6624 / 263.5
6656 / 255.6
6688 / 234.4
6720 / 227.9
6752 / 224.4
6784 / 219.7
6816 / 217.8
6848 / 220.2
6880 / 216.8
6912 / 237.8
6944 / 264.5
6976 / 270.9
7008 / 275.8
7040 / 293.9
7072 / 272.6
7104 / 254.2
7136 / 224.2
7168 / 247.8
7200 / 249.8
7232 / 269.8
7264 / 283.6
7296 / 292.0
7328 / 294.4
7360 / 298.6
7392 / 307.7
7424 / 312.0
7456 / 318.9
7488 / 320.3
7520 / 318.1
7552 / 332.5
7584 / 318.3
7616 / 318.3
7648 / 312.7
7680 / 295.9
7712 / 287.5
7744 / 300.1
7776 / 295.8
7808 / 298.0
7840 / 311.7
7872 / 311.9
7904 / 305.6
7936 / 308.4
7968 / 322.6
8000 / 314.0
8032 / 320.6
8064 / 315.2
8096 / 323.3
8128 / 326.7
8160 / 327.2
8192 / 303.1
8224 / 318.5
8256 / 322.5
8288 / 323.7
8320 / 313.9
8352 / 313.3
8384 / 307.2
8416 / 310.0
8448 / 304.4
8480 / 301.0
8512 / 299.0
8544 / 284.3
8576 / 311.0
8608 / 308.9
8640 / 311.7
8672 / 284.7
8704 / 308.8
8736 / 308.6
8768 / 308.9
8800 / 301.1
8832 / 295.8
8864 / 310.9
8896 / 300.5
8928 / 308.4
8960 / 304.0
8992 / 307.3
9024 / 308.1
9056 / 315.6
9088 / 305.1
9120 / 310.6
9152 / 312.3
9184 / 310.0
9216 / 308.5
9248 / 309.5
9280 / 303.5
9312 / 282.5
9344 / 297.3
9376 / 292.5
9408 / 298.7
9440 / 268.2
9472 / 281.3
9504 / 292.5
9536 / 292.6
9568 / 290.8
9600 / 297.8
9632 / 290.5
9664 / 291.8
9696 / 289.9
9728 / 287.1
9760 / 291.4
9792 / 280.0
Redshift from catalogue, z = 0.00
